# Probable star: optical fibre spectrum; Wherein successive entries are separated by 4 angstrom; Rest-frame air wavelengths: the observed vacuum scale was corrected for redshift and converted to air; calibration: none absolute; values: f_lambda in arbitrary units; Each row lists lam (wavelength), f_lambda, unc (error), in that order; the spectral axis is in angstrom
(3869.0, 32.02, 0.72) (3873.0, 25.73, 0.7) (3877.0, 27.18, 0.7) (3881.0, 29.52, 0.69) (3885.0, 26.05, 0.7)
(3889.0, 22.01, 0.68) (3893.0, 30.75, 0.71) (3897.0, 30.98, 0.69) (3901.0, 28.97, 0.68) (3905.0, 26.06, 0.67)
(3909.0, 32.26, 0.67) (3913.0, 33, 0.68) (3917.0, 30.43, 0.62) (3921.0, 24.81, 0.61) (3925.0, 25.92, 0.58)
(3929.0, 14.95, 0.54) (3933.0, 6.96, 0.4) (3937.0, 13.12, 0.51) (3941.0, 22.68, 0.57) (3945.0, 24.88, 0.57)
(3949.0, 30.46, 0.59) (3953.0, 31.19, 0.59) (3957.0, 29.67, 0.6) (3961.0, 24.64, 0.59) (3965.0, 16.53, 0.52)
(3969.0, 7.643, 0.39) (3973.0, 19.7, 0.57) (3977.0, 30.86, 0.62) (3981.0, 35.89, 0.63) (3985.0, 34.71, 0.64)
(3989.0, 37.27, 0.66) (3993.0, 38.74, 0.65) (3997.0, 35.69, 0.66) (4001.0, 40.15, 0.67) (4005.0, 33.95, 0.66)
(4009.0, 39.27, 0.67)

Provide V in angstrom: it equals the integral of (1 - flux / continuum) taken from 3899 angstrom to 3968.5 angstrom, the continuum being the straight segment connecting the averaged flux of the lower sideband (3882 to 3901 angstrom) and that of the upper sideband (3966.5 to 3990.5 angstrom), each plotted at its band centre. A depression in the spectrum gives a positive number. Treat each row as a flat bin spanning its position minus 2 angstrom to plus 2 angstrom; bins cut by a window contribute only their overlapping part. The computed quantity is 8.5 angstrom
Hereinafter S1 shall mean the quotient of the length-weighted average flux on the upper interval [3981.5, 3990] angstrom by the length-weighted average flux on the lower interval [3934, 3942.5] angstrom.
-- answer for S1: 2.2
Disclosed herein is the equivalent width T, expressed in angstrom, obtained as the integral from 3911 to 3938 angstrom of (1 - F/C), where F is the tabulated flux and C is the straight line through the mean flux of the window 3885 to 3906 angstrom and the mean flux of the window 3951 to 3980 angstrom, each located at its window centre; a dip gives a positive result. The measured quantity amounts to 4.6 angstrom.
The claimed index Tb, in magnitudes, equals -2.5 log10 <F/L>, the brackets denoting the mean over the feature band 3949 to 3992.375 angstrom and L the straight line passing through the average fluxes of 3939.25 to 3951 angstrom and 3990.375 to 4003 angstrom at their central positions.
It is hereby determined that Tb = 0.173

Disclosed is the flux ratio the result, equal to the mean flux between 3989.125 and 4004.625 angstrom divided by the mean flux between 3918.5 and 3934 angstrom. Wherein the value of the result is 1.95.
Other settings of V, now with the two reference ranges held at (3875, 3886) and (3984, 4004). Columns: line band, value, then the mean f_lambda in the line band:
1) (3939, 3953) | 2.75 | 26.7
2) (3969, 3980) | 3.91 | 23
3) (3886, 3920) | 0.64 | 29.1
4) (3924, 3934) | 5.00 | 15.8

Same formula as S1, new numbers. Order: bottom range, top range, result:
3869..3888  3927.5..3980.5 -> 0.79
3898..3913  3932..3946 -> 0.57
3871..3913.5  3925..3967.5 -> 0.76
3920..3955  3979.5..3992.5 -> 1.68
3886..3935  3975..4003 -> 1.41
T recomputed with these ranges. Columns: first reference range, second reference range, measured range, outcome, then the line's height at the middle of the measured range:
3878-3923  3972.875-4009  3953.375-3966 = 2.95 angstrom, 32.9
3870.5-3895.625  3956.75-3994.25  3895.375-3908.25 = -0.87 angstrom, 27.1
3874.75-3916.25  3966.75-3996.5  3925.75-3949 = 8.69 angstrom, 29.1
